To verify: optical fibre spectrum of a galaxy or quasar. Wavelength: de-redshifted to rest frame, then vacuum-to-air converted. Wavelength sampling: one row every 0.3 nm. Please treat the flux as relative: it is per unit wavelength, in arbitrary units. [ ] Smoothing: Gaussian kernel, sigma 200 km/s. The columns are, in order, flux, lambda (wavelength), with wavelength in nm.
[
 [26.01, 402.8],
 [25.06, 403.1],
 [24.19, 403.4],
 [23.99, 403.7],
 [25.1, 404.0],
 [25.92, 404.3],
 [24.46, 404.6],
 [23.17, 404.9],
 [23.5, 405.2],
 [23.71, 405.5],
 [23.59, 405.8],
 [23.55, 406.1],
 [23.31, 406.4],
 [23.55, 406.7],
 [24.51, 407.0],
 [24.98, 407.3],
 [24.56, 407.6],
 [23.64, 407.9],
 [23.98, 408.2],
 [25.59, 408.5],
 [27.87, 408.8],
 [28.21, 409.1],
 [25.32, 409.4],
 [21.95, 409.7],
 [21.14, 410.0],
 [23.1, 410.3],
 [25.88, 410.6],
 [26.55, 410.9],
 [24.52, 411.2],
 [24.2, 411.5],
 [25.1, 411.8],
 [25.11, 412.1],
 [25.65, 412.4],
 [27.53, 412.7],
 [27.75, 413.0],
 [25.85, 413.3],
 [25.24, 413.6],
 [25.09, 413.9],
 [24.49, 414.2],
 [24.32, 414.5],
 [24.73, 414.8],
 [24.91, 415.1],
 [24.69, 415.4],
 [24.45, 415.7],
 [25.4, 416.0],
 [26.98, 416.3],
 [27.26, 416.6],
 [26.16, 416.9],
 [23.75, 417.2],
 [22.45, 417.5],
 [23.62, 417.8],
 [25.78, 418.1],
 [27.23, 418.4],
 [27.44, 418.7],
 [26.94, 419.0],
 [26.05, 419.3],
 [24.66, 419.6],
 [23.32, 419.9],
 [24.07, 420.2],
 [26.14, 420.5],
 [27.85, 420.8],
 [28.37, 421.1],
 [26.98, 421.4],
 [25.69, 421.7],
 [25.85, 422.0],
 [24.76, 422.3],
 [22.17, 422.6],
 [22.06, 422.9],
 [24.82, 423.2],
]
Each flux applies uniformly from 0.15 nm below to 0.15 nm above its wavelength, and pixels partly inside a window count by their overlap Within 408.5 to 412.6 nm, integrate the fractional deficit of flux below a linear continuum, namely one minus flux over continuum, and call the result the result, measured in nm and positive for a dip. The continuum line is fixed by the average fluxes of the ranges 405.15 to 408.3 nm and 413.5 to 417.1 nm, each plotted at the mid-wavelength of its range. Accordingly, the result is -0.08 nm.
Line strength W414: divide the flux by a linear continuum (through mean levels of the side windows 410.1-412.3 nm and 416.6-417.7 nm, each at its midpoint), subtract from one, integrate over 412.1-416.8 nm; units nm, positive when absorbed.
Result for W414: -0.179 nm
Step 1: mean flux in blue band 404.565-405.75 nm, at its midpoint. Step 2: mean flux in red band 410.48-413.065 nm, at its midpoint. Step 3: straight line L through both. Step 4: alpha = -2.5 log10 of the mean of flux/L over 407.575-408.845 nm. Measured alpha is -0.02 mag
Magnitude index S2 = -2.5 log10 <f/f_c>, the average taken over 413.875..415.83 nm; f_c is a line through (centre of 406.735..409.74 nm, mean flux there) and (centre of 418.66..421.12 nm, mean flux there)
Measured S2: 0.040 mag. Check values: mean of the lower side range 25.1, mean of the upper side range 25.9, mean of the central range 24.6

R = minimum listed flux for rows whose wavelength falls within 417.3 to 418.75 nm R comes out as 22.45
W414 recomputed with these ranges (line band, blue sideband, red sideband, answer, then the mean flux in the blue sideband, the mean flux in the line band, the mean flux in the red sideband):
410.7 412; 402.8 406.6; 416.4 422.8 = -0.017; 24.2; 25.1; 25.5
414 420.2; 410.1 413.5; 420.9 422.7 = 0.109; 25.5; 25.2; 25.8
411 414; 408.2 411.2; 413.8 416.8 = -0.061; 25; 25.6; 25.2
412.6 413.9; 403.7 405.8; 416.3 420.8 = -0.072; 24.2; 26.4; 25.5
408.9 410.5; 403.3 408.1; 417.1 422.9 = 0.021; 24.1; 24.1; 25.4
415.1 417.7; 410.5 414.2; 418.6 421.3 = 0.079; 25.7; 25.1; 26.1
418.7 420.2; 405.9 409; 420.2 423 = 0.002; 24.6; 25.3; 25.5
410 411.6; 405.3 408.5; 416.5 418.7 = -0.003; 24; 24.5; 25.3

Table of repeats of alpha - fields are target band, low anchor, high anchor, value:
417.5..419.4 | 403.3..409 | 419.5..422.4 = -0.01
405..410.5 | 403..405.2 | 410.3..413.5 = 0.04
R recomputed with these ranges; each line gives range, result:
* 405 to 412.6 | 21.14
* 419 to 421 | 23.32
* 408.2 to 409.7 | 21.95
